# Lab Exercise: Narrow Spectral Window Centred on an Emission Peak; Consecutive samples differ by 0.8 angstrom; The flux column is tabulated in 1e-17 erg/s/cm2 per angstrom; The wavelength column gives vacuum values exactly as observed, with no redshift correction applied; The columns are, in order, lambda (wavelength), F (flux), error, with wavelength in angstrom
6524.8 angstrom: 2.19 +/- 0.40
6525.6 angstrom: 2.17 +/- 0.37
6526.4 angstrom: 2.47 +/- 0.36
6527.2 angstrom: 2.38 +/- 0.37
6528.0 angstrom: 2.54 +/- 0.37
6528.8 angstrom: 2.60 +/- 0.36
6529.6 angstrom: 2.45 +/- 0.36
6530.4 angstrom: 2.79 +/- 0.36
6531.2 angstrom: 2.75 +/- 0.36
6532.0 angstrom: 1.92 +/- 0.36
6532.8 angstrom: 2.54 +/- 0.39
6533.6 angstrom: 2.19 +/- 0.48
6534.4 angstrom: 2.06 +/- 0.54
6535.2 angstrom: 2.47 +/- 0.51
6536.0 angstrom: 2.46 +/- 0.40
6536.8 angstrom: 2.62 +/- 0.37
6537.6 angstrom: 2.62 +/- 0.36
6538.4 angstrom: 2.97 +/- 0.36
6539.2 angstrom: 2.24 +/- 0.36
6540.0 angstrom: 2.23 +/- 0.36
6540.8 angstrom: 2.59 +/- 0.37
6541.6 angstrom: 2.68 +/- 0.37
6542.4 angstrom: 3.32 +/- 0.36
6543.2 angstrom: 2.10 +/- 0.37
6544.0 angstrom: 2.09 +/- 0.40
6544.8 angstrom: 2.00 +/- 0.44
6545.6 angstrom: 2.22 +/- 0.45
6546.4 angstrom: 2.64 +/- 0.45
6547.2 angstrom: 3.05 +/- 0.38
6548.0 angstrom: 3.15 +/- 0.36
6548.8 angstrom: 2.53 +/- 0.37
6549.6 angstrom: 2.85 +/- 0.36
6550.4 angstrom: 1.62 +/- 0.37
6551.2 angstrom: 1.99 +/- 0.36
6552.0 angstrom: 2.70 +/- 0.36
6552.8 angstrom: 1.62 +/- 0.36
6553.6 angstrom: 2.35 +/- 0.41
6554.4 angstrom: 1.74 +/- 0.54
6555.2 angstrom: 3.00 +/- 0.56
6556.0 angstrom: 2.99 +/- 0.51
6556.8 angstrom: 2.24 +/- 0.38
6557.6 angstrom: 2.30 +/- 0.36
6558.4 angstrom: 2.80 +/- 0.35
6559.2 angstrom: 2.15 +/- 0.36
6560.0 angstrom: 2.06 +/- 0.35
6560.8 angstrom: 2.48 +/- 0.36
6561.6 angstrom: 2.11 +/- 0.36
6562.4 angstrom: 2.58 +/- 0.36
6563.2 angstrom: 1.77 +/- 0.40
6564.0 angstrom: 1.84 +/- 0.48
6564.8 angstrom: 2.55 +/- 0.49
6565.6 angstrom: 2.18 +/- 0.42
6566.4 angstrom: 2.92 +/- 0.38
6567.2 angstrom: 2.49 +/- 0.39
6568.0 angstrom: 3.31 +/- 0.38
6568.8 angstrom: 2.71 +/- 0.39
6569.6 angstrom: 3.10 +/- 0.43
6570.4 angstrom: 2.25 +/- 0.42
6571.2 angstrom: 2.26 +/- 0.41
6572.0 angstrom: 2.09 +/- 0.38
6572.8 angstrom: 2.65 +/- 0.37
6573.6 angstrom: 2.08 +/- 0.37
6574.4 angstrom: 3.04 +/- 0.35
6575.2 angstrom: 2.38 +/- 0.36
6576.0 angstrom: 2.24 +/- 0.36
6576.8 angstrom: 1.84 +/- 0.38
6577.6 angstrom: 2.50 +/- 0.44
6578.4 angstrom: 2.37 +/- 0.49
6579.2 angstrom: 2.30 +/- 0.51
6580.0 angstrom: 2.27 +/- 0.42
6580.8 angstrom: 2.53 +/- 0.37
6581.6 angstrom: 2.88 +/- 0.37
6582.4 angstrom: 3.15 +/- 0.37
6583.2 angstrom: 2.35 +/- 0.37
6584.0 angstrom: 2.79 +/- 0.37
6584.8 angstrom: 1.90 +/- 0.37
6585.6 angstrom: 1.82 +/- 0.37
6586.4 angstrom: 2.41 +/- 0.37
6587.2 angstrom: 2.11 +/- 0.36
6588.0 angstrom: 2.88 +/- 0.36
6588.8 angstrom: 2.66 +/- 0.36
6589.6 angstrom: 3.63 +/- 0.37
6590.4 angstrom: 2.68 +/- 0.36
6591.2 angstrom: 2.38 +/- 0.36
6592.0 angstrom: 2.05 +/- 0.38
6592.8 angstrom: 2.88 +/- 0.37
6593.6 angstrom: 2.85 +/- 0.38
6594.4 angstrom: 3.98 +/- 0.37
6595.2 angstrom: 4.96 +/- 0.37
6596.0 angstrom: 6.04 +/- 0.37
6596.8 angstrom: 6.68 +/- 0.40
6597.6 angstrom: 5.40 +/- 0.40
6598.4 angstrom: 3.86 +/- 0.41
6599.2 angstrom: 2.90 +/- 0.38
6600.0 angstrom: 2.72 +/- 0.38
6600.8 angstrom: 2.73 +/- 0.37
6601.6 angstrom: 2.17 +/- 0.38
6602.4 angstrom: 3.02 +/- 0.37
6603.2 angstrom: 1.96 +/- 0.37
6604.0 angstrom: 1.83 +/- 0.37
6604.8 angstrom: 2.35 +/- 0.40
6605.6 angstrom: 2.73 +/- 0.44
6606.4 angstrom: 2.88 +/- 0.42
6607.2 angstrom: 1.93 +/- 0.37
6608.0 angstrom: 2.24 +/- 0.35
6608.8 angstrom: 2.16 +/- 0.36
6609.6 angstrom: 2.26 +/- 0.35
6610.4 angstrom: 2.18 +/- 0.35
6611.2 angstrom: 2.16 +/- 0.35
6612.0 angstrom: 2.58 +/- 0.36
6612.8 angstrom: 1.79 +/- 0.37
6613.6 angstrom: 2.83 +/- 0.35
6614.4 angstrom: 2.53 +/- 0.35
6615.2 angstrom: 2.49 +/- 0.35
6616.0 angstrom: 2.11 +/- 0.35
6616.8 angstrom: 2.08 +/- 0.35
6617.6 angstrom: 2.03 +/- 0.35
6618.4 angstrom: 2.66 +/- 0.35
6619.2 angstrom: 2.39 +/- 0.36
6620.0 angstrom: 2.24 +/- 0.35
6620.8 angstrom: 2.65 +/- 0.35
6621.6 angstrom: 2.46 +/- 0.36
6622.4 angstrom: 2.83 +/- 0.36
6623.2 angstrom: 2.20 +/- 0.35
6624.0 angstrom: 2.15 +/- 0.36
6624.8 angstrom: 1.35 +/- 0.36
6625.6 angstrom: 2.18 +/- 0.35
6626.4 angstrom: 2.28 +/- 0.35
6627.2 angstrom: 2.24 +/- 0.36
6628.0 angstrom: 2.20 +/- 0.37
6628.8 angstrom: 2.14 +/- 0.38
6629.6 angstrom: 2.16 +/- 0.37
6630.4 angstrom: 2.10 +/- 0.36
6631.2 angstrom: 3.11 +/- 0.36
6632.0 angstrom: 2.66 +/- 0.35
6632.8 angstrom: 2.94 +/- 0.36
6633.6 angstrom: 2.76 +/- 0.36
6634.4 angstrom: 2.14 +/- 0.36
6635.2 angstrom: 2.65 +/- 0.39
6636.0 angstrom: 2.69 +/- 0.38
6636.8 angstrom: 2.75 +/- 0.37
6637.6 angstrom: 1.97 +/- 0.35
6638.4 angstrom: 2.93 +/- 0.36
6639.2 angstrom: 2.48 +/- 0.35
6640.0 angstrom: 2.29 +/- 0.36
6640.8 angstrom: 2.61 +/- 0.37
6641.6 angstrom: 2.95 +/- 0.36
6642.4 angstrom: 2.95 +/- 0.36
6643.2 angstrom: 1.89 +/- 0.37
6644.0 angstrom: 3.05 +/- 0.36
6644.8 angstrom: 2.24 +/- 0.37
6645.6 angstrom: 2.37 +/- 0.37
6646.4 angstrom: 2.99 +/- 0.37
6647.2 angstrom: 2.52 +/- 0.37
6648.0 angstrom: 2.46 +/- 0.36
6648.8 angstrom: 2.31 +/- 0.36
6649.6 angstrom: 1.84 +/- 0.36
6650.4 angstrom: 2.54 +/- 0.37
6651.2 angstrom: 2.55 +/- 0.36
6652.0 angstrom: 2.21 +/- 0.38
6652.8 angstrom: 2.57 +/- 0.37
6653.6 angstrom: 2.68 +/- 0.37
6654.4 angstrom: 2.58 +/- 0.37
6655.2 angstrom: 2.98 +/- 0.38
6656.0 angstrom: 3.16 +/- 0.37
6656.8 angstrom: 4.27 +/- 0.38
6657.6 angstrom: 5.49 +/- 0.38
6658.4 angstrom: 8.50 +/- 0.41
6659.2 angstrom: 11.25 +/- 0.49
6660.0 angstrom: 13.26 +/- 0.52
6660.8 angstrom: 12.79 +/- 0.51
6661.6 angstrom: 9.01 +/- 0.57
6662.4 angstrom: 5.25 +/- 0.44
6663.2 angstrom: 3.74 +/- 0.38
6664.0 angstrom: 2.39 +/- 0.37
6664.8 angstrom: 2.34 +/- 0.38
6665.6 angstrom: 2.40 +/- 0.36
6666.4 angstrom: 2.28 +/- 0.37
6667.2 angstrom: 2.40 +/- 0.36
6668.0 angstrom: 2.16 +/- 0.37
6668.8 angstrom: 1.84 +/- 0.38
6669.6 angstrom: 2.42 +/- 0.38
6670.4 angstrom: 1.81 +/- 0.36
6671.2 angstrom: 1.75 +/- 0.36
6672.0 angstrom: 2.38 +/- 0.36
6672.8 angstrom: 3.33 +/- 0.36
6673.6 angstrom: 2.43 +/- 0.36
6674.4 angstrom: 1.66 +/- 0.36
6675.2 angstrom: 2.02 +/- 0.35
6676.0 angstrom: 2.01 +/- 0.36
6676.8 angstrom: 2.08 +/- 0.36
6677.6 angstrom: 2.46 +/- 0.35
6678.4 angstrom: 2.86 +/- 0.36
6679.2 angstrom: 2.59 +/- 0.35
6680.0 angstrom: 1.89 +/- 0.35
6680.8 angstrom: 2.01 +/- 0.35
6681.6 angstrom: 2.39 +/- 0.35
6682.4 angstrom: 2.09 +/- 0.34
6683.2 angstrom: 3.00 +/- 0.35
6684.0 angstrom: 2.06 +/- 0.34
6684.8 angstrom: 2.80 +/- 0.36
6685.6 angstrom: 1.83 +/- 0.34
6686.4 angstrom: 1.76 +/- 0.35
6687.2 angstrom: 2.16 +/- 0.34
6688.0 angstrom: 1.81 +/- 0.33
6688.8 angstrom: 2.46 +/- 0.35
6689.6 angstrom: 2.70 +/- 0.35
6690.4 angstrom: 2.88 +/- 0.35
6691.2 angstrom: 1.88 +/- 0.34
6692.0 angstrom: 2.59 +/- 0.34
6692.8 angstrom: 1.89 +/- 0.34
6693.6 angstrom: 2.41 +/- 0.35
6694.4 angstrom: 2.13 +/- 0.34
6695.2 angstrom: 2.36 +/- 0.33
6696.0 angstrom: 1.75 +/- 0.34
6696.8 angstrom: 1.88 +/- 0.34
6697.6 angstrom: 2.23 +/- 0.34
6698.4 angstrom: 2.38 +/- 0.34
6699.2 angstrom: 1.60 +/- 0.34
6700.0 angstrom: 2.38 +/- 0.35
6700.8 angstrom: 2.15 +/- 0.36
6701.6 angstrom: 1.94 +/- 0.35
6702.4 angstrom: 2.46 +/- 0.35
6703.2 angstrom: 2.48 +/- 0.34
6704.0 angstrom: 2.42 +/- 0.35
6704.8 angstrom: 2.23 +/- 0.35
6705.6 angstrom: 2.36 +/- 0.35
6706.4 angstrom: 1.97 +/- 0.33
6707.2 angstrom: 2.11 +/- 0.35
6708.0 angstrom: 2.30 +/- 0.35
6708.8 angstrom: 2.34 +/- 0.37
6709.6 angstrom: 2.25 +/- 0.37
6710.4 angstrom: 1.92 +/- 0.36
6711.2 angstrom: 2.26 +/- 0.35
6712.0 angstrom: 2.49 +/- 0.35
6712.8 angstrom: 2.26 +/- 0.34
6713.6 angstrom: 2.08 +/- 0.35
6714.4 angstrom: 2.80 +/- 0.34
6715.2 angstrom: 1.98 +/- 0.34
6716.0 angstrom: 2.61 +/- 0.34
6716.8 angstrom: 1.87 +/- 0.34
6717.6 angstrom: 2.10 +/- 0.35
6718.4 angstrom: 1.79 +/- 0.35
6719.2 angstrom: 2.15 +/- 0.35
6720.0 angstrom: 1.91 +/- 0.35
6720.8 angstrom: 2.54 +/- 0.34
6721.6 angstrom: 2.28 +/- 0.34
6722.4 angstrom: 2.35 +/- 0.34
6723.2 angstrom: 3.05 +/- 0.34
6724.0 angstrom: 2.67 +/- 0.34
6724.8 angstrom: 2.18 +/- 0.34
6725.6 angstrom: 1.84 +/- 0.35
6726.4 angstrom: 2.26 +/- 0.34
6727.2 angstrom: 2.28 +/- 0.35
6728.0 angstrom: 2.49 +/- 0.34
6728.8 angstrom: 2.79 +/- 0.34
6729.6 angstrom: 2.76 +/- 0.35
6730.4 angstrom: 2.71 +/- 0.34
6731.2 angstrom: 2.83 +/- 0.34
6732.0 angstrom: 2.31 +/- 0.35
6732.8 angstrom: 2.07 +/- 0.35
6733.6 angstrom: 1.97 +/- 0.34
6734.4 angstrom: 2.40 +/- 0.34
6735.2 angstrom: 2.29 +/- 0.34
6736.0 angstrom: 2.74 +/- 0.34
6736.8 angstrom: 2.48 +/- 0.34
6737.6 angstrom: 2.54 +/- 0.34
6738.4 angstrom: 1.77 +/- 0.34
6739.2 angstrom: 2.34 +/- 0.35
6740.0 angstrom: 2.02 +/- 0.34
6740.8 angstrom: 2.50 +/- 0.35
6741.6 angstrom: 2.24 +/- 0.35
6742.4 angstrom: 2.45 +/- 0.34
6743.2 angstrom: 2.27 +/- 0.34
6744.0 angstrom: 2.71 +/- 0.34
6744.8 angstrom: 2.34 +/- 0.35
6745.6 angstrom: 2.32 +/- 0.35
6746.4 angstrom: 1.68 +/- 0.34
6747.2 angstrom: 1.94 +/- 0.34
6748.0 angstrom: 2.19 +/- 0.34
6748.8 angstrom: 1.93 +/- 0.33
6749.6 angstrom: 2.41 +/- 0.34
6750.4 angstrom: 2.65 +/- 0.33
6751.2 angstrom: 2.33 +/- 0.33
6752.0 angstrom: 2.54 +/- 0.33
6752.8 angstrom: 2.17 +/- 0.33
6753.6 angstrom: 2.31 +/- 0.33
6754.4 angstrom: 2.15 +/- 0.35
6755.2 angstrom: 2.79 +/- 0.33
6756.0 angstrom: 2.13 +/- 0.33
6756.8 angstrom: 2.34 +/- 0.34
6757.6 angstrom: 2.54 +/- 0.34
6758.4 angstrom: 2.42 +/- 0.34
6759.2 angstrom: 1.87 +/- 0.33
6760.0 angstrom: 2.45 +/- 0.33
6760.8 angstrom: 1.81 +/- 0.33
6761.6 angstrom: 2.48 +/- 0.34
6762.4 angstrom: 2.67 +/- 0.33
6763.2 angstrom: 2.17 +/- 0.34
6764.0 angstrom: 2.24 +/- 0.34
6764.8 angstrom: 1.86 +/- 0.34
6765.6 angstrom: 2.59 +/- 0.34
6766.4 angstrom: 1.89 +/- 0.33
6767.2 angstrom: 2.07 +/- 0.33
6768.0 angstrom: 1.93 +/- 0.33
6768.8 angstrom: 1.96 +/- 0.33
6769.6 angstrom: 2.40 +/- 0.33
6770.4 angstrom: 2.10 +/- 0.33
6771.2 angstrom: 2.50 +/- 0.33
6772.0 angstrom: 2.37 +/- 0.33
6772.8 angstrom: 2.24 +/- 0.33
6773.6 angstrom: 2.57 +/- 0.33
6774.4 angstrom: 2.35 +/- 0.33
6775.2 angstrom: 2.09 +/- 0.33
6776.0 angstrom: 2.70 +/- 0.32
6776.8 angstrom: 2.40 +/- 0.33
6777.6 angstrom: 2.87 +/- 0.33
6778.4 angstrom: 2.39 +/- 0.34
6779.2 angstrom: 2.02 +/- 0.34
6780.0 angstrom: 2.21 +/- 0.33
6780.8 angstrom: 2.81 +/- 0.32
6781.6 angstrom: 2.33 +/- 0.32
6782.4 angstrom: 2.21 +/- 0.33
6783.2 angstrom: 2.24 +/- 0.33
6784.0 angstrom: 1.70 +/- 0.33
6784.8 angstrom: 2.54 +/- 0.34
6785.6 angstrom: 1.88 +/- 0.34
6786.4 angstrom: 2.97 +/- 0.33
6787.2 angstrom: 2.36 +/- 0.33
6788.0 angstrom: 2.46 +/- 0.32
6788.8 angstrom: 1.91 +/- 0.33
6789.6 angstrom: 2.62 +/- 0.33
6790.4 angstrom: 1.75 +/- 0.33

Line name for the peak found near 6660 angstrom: [O III]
